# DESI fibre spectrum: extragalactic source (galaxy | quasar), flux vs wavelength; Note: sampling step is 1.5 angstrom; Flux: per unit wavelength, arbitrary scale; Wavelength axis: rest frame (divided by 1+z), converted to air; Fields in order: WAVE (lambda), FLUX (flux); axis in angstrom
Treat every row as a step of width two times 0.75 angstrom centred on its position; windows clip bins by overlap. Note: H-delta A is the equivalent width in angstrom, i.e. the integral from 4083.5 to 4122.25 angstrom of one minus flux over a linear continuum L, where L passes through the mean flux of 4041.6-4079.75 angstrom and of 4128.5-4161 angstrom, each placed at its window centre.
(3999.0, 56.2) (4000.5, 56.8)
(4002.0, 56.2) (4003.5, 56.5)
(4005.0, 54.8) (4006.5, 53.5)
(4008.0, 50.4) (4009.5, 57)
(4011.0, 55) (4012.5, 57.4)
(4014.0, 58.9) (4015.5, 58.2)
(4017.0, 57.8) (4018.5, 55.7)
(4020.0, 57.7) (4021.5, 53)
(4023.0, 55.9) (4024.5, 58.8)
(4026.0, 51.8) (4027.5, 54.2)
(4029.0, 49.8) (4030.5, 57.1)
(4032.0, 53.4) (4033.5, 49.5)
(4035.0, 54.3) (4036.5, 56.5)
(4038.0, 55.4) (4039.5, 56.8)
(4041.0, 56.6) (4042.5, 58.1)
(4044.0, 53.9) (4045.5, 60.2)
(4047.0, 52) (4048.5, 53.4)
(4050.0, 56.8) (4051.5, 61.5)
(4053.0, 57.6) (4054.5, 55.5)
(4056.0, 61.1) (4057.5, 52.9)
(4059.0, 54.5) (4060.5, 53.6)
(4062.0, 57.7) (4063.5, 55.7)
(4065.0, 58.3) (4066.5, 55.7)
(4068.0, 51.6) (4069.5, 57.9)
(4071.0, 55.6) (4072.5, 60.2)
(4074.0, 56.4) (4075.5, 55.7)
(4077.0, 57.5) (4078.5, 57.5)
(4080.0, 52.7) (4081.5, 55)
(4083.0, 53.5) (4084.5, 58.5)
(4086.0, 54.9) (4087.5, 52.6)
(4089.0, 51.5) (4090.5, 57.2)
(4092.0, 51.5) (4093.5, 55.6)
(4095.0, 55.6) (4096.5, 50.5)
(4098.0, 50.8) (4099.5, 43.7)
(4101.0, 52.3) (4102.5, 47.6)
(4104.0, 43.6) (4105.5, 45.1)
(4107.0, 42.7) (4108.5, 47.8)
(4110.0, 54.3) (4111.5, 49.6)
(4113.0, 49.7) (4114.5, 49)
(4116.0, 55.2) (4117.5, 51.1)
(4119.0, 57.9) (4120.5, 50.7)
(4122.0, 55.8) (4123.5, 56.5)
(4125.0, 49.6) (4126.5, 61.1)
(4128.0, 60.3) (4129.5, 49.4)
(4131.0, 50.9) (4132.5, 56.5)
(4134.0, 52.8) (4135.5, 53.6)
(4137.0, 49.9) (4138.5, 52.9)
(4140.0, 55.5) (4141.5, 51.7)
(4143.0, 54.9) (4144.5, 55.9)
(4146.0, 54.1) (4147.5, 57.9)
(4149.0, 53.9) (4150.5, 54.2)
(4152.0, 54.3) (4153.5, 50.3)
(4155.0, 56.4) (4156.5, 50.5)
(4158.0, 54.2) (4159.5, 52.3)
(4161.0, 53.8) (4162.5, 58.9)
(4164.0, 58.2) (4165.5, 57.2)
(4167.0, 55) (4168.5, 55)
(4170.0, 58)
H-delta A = 2.6 angstrom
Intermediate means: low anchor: 56.4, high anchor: 53.5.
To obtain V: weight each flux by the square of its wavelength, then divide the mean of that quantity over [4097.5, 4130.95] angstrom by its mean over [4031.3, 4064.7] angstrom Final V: 0.95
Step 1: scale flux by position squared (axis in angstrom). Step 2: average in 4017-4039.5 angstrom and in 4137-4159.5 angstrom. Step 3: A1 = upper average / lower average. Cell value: 1.04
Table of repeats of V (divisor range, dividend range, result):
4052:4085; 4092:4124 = 0.92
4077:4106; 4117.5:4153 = 1.06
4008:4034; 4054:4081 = 1.04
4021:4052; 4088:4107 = 0.94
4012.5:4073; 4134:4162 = 1.01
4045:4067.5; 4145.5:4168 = 1.02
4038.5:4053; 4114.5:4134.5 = 1.00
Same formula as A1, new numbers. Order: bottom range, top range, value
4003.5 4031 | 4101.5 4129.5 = 0.98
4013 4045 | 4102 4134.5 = 0.97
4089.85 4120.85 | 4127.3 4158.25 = 1.08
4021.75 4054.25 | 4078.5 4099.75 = 0.99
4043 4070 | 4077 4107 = 0.94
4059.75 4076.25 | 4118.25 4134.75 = 1.00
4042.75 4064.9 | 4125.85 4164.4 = 1.01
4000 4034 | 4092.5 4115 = 0.93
